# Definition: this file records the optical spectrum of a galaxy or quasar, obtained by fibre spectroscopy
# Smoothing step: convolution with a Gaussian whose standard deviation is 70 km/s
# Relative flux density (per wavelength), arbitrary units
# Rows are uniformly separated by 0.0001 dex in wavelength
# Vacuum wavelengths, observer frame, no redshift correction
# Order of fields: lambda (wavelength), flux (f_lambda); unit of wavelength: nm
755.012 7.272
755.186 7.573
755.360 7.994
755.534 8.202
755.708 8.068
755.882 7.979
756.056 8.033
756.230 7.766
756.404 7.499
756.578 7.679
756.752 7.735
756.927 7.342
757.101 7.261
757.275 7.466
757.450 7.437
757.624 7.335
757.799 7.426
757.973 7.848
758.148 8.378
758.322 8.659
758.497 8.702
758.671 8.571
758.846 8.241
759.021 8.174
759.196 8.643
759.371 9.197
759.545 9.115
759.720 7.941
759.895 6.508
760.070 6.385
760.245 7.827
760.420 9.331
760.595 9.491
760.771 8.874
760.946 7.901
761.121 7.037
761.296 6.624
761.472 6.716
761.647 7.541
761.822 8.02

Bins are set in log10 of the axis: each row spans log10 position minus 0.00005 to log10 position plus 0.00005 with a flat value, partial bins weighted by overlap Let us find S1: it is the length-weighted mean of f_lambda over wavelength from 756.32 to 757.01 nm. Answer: 7.56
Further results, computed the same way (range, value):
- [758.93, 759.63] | 8.78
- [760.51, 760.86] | 9.16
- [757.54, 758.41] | 7.93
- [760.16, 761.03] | 8.69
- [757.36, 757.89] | 7.4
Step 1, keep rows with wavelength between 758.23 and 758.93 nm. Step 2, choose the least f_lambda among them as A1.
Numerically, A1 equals 8.241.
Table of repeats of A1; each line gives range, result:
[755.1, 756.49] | 7.499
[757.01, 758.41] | 7.261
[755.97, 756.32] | 7.766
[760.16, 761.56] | 6.624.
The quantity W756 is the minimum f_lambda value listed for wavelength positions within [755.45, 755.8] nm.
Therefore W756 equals 8.068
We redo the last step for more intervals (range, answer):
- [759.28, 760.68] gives 6.385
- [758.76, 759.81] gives 7.941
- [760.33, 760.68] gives 9.331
